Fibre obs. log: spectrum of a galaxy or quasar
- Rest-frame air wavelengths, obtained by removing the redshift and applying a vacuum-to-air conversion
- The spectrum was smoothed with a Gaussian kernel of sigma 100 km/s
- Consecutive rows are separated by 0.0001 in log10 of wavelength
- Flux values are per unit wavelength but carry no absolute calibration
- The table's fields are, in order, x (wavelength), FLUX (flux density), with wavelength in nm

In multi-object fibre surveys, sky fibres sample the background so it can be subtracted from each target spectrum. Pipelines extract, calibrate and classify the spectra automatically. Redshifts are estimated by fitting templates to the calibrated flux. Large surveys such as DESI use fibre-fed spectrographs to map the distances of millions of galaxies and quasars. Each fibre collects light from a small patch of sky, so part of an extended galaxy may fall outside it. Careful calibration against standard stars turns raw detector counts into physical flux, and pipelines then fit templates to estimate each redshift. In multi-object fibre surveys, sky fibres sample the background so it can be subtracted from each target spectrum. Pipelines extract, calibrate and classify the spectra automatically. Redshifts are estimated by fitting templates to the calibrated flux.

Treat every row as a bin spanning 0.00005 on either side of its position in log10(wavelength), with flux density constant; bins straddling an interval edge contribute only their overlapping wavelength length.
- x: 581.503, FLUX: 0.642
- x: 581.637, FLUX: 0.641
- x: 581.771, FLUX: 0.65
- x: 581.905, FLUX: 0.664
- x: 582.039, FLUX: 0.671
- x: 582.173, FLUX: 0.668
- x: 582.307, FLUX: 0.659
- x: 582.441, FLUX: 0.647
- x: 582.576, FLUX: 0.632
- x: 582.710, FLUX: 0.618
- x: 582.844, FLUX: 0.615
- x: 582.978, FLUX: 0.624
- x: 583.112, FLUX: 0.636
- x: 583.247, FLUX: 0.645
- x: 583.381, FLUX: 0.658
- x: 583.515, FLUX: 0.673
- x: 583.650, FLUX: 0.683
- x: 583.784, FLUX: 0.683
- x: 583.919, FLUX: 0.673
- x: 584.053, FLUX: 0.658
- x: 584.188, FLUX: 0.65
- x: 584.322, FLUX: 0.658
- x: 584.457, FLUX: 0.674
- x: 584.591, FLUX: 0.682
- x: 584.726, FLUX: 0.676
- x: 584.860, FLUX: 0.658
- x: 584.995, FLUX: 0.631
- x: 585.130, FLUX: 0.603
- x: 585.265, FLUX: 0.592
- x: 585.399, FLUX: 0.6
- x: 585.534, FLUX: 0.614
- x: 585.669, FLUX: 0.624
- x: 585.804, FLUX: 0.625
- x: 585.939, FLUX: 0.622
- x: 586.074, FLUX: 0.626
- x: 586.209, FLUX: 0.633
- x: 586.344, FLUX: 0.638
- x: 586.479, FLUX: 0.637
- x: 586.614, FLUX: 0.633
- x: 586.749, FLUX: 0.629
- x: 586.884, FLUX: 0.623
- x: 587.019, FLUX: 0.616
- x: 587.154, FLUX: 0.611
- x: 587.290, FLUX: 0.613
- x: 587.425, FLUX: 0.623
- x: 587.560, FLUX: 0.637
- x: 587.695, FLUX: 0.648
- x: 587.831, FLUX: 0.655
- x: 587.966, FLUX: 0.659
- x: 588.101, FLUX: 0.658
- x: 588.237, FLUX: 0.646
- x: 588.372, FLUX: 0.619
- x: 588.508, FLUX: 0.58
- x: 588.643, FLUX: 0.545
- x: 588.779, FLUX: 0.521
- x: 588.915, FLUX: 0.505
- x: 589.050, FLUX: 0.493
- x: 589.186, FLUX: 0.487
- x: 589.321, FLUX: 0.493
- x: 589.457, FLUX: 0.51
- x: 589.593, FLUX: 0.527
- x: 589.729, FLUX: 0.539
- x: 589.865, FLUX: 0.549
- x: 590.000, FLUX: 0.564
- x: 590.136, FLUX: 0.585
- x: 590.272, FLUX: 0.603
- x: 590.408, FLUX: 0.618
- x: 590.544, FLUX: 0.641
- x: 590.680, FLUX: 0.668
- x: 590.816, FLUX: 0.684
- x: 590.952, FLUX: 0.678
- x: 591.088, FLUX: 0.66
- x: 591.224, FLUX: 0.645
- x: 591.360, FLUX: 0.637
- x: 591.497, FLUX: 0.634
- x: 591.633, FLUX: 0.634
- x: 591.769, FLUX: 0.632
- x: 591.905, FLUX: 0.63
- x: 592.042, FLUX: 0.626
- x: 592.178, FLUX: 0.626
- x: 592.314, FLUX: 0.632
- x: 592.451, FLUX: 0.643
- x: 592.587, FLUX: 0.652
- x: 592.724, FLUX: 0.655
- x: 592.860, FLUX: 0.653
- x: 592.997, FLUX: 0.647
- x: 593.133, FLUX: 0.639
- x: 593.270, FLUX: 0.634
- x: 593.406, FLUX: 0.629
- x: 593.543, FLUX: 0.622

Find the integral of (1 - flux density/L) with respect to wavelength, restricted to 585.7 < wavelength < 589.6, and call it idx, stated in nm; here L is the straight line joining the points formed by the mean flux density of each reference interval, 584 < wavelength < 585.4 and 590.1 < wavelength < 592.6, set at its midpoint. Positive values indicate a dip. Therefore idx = 0.27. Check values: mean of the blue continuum 0.646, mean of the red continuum 0.639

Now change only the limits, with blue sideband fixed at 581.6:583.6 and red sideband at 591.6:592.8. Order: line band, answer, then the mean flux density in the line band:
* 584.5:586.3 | 0.04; 0.63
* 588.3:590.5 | 0.32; 0.547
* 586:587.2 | 0.03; 0.628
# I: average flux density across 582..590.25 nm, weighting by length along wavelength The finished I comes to 0.617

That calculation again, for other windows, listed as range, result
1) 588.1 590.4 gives 0.553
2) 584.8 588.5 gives 0.628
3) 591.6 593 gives 0.639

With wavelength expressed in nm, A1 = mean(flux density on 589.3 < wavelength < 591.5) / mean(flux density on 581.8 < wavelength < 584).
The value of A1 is 0.92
